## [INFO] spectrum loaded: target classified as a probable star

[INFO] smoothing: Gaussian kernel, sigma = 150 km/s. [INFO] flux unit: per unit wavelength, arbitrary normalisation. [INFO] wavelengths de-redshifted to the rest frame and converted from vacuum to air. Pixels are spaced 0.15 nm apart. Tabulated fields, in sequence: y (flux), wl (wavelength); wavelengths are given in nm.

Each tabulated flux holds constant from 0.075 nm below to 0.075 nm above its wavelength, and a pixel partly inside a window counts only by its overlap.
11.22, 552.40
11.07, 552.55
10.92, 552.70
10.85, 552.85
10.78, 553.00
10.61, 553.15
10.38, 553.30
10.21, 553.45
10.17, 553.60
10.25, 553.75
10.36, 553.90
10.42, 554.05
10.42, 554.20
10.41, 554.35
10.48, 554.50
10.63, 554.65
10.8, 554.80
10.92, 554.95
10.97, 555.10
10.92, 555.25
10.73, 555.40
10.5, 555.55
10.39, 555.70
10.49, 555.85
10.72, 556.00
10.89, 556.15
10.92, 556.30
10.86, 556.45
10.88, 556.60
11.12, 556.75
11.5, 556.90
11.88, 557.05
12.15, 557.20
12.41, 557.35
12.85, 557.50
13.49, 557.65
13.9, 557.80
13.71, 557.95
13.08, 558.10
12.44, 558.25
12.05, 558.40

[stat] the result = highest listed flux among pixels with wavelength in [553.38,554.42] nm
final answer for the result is 10.42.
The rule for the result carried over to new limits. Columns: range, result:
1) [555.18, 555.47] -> 10.92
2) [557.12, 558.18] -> 13.9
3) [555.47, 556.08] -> 10.72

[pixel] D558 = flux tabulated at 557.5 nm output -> 12.85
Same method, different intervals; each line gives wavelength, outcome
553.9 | 10.36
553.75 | 10.25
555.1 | 10.97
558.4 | 12.05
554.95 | 10.92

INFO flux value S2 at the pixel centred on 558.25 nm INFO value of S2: 12.44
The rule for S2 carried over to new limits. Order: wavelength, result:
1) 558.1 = 13.08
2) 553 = 10.78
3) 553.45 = 10.21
